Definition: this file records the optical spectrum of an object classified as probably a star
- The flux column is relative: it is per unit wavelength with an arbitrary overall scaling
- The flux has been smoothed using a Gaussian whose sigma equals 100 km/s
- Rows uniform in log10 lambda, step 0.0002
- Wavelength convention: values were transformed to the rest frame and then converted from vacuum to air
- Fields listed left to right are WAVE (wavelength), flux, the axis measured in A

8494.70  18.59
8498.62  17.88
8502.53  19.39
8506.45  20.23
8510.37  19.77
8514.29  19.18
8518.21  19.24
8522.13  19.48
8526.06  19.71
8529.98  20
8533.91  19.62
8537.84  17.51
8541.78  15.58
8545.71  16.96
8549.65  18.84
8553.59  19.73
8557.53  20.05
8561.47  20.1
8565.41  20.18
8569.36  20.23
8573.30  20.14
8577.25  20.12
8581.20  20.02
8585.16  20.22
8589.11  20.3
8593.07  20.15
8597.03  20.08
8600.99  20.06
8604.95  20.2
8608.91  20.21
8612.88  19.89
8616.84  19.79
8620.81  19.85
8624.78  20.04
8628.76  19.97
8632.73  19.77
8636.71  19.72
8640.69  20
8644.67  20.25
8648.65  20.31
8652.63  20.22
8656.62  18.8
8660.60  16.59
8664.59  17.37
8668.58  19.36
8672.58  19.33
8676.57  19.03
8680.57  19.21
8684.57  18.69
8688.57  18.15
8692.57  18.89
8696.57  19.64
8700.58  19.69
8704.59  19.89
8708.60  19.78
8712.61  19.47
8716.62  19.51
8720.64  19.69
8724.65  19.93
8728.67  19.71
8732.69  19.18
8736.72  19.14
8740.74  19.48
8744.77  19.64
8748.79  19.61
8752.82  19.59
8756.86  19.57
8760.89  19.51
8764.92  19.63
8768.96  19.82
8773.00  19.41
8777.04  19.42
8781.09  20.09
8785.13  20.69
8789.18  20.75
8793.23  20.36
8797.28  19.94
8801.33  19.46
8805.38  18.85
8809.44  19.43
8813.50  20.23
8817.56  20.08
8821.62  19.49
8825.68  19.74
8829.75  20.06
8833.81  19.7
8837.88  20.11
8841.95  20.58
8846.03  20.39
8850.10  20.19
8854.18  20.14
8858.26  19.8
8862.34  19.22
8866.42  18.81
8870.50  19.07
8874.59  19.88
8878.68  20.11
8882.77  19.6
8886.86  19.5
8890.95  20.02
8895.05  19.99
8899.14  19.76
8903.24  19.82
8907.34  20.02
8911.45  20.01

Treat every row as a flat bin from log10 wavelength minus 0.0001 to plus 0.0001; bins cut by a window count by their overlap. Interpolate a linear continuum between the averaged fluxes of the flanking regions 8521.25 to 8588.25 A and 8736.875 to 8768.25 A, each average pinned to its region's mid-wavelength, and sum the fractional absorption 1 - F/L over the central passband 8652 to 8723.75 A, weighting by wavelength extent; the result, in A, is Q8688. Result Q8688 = 1.6 A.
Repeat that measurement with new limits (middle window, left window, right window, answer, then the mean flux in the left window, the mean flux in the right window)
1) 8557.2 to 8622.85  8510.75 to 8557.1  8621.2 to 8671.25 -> -3.5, 18.8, 19.4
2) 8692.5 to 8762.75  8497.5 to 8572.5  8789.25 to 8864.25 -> 0.3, 19.2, 19.9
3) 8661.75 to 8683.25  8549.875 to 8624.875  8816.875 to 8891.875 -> 1.3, 20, 19.8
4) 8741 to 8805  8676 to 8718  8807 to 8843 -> -0.5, 19.3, 19.9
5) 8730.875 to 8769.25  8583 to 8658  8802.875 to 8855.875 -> 0.9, 20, 19.9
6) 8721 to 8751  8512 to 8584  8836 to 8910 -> 0.1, 19.3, 19.8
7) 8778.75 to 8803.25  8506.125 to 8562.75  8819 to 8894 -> -0.7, 19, 19.8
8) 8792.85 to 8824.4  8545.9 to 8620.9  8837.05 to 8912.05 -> 0.3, 19.9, 19.8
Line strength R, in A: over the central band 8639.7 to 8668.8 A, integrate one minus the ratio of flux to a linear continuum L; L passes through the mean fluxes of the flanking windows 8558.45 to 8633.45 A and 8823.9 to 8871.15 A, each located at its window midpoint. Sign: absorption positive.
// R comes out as 1.4 A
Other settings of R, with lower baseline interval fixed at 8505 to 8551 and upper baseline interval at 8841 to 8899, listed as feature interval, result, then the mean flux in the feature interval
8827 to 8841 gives -0.22 A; 20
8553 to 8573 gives -1.23 A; 20.1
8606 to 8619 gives -0.62 A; 20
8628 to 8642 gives -0.53 A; 19.8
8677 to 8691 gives 0.39 A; 18.7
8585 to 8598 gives -0.81 A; 20.2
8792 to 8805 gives -0.11 A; 19.8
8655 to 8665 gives 0.85 A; 17.6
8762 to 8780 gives -0.08 A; 19.6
